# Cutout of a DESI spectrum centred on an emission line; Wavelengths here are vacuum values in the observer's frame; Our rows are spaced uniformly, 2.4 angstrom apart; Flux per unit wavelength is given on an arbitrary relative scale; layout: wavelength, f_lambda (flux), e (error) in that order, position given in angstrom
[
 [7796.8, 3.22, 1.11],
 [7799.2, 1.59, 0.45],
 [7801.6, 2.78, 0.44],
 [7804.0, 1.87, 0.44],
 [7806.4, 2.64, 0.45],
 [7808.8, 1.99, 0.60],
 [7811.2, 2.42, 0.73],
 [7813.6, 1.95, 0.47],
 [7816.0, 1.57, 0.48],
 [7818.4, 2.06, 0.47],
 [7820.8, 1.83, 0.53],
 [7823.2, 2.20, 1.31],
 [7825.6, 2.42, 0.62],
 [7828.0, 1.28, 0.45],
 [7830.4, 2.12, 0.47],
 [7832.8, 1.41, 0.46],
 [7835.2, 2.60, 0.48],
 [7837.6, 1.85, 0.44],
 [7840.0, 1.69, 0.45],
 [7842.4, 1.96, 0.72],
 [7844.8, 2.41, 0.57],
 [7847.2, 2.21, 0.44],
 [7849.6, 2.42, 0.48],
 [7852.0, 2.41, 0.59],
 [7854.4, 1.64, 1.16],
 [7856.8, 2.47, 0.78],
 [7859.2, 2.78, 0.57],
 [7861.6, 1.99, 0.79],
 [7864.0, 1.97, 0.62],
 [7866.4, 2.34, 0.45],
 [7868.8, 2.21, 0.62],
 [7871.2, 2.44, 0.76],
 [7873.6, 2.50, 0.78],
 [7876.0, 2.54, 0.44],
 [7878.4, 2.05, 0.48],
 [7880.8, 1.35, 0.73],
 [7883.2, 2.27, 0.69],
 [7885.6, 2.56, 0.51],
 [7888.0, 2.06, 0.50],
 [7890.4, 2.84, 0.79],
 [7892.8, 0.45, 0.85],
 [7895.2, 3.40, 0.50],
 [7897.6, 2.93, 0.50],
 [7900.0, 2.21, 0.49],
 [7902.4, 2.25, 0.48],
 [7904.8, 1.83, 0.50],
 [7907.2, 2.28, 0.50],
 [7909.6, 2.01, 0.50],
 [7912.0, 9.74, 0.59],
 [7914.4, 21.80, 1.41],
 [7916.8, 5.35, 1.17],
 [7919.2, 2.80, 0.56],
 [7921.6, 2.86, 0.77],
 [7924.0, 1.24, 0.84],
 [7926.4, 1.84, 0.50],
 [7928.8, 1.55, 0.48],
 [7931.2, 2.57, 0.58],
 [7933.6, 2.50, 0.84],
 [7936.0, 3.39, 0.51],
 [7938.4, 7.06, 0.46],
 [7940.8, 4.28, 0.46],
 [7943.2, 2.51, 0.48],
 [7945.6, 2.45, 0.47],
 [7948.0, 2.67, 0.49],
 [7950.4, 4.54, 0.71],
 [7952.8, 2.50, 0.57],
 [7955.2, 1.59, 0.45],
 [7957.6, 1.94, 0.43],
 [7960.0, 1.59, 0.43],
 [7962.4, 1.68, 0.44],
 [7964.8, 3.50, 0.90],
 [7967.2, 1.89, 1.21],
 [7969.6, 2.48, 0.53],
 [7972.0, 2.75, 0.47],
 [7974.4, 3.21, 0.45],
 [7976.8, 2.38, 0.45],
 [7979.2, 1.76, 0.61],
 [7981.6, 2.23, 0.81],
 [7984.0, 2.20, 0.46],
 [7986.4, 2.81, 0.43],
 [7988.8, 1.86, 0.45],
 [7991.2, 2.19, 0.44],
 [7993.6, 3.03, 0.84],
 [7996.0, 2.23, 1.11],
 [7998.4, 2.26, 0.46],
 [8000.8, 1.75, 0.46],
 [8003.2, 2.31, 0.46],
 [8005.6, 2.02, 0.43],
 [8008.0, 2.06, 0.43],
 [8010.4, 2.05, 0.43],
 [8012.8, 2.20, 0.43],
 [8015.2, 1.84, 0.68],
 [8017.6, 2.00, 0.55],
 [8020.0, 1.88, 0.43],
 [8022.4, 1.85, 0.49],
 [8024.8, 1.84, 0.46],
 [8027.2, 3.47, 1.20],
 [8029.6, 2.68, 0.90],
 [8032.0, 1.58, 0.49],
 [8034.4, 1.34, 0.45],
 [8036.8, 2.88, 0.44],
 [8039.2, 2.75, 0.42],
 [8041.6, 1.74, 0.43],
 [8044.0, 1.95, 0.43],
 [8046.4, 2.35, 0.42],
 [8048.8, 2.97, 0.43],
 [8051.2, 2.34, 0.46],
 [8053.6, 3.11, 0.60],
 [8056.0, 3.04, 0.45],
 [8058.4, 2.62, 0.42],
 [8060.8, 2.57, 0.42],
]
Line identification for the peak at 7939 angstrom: [N II] 6583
